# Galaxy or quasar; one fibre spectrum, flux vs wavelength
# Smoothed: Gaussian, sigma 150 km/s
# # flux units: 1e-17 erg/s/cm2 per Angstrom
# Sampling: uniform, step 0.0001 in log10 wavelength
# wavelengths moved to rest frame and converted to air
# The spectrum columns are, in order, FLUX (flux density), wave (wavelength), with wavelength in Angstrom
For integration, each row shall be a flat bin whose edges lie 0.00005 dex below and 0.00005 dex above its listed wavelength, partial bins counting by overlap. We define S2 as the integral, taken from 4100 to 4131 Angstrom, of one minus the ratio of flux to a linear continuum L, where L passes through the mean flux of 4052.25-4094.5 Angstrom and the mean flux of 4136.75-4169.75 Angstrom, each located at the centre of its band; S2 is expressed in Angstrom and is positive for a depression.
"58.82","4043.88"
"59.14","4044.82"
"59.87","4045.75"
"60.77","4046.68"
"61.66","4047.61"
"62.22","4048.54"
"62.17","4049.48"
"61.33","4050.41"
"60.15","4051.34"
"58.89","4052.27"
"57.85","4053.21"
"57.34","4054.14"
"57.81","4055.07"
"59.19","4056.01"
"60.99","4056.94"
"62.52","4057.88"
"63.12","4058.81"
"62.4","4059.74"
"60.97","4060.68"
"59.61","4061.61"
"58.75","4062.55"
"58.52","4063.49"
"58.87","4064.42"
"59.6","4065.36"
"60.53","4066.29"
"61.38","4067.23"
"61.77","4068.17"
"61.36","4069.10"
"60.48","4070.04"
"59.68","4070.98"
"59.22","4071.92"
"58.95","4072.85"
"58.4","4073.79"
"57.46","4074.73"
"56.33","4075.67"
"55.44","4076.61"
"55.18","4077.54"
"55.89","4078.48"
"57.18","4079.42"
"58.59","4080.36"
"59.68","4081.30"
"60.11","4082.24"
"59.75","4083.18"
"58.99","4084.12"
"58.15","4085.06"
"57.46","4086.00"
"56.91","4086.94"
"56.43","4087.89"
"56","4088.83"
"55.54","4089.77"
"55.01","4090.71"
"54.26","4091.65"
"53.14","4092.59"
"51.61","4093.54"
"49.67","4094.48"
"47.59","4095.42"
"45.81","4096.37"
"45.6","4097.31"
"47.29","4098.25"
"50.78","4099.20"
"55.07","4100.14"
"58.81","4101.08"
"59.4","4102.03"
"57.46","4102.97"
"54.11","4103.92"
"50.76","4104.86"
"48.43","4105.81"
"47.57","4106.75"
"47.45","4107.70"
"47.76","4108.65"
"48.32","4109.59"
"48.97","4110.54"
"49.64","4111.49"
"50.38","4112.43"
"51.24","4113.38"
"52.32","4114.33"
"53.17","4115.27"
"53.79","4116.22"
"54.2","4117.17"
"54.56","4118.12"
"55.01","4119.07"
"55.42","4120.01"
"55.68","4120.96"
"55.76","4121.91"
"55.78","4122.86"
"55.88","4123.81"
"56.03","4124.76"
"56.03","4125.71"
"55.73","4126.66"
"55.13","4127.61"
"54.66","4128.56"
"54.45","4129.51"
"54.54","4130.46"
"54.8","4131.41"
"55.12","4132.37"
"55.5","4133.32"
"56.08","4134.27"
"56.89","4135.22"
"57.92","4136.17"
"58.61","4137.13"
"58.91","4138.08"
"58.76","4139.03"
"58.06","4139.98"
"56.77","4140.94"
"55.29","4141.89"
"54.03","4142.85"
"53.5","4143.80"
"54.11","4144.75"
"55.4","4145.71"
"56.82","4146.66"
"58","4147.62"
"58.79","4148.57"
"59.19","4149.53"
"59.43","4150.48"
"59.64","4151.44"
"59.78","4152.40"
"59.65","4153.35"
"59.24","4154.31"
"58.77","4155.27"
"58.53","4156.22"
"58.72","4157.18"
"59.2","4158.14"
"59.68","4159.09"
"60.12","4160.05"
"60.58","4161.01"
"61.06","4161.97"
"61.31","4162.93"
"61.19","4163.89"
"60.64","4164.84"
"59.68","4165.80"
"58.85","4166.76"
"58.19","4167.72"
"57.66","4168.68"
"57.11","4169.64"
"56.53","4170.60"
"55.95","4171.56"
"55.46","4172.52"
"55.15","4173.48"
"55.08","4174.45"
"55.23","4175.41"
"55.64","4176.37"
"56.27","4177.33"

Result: 2.6 Angstrom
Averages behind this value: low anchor 58.3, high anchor 58.5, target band 53.4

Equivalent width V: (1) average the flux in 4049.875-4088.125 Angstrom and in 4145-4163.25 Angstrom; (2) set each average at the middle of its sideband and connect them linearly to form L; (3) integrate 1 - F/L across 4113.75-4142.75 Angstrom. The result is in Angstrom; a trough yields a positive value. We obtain 1.7 Angstrom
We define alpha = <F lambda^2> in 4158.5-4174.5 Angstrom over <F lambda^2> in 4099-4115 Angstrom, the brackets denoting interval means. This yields 1.2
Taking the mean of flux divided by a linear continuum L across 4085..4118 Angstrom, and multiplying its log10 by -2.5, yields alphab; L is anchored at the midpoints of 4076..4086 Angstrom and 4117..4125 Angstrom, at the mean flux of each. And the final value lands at 0.09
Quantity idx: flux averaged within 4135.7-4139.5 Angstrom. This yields 58.5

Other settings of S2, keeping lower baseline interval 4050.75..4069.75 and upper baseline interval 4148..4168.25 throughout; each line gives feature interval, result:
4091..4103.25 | 1.6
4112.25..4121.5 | 0.9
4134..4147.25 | 0.7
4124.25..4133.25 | 0.7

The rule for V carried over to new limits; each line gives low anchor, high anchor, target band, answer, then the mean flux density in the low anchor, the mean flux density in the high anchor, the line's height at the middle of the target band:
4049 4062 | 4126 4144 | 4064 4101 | 1.70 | 60.3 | 56.1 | 58.9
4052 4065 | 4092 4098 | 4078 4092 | -1.47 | 59.8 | 49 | 51.9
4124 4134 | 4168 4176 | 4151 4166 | -1.10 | 55.2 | 56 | 55.8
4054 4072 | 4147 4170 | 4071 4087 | 0.58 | 60.3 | 59.4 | 60.1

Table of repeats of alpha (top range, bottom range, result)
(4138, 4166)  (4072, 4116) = 1.12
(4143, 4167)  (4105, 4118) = 1.19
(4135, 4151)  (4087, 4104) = 1.10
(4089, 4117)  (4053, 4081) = 0.89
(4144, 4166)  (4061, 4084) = 1.04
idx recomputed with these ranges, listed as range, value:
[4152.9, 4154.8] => 59.2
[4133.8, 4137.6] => 57.3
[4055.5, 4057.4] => 60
